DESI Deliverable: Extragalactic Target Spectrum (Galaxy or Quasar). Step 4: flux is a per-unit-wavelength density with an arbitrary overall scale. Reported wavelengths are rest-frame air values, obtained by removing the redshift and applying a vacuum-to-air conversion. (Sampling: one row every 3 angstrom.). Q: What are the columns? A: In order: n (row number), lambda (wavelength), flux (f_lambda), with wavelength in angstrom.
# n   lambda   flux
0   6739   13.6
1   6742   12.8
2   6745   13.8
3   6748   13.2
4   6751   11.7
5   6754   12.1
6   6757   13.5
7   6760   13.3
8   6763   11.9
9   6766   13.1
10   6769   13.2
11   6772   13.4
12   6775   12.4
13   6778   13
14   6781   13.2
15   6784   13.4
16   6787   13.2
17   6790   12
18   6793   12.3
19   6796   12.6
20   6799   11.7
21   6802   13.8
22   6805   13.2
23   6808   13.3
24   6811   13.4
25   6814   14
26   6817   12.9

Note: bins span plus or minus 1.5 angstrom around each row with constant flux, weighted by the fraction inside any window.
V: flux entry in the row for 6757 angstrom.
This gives 13.5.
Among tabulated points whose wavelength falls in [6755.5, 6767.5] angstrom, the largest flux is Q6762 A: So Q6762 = 13.5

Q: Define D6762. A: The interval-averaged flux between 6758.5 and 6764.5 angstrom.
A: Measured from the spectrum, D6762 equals 12.6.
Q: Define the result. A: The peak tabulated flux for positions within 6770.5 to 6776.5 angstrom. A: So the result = 13.4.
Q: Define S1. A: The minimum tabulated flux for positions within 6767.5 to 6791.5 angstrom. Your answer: 12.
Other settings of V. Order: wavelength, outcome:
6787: 13.2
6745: 13.8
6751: 11.7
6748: 13.2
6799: 11.7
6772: 13.4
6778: 13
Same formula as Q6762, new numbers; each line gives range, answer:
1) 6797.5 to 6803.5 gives 13.8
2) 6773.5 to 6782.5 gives 13.2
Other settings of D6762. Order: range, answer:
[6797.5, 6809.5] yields 13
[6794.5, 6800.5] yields 12.1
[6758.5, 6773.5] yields 13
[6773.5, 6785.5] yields 13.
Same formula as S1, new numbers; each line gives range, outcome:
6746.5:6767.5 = 11.7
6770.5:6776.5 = 12.4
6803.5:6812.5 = 13.2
